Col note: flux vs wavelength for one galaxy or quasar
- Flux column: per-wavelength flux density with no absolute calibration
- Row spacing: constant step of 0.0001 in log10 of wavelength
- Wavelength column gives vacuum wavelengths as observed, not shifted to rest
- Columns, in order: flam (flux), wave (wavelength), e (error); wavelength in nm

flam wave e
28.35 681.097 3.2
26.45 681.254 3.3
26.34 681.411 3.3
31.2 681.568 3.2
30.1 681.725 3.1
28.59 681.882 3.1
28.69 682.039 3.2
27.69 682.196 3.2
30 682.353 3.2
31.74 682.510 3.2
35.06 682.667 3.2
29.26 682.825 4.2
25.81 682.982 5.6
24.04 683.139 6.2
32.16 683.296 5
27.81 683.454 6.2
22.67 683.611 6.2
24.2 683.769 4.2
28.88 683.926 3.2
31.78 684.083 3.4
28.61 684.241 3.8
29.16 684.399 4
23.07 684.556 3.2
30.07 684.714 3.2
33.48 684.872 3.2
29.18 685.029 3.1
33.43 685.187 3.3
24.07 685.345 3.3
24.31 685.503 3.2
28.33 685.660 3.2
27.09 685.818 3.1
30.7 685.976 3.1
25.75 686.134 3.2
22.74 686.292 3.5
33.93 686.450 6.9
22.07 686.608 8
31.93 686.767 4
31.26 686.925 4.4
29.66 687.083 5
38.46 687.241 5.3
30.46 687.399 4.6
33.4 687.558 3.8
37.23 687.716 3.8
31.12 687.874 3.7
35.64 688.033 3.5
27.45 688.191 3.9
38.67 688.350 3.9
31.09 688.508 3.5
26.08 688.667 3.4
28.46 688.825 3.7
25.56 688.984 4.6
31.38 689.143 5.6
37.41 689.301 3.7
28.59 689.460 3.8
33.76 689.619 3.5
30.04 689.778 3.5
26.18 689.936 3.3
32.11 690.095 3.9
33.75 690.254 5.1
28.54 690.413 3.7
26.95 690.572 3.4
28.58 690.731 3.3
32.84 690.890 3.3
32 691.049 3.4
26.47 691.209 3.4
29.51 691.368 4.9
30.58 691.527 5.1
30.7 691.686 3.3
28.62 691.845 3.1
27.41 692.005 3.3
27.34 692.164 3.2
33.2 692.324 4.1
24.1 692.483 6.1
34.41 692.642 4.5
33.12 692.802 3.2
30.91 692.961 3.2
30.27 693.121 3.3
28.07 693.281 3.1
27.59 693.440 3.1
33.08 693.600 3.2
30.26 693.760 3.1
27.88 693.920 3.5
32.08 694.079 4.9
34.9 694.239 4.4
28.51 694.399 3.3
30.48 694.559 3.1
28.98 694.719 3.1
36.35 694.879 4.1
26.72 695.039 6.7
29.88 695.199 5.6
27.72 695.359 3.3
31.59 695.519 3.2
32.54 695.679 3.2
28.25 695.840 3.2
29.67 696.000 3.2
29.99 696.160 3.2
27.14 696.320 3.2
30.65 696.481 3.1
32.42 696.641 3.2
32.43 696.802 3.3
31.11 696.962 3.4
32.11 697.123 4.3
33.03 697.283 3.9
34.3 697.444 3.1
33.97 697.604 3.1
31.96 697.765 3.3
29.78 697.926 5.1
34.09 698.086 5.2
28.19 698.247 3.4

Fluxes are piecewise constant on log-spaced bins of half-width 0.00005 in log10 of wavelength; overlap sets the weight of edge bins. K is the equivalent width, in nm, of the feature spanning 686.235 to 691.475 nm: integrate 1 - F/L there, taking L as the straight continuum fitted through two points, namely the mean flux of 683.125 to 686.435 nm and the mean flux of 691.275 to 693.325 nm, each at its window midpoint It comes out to -0.32 nm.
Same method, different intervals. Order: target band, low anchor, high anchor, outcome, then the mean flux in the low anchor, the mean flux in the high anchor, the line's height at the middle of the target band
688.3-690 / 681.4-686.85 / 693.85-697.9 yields -0.06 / 28.4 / 31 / 29.5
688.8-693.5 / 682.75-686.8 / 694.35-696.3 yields -0.14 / 27.8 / 30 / 29.1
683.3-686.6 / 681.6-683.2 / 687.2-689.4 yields 0.28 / 29.2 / 32.2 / 30.5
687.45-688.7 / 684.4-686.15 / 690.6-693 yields -0.16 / 28.3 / 29.9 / 29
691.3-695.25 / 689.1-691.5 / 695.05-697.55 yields 0.06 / 30.5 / 30.8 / 30.7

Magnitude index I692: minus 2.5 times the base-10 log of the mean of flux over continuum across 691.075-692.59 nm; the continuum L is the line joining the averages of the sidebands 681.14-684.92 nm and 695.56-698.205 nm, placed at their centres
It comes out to 0.05 mag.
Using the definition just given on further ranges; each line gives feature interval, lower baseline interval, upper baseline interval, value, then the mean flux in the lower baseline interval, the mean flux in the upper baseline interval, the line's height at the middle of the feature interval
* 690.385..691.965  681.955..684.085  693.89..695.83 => 0.02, 28.4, 30.6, 29.9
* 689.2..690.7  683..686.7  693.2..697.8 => -0.06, 27.7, 30.8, 29.2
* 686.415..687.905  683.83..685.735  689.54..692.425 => -0.10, 28.7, 29.9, 29.1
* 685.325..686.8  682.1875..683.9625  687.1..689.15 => 0.13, 28.3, 31.9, 30.4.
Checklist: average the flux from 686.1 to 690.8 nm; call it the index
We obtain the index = 30.7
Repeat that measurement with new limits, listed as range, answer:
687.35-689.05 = 31.4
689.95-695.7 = 30.2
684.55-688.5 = 30.3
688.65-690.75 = 30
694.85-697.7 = 31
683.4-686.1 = 28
